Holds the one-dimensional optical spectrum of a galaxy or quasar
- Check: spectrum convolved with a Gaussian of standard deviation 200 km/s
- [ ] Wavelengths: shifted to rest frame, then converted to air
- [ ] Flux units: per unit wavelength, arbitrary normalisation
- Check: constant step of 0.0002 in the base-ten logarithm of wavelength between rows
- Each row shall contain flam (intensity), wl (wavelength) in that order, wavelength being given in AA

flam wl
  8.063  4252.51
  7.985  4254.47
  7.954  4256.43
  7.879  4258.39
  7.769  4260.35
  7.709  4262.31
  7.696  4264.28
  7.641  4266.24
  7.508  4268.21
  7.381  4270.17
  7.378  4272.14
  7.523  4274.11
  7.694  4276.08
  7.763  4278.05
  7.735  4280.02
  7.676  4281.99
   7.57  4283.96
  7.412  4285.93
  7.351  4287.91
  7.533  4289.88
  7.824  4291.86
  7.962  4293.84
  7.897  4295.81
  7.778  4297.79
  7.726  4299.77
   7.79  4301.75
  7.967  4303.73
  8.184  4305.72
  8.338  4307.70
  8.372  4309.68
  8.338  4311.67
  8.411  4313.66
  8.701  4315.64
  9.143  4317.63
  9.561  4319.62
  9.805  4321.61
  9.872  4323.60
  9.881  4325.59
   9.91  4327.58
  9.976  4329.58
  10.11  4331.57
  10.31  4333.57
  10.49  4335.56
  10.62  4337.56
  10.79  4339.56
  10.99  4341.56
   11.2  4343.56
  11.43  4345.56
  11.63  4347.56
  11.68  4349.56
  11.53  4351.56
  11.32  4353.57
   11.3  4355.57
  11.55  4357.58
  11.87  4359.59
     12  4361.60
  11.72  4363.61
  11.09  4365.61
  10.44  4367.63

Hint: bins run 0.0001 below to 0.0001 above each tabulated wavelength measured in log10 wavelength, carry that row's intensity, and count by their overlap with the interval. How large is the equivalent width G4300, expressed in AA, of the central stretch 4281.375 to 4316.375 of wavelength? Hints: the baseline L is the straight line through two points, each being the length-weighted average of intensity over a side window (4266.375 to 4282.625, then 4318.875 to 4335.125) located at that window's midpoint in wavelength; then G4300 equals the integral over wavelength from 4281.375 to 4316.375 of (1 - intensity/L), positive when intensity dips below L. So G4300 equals 3.0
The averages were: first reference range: 7.58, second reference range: 9.96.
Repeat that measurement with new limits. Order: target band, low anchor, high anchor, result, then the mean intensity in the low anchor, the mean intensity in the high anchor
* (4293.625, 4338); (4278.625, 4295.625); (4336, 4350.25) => 2.1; 7.65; 11.2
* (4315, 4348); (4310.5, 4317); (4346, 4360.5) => -1.3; 8.51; 11.5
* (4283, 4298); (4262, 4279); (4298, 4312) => 0.4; 7.58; 8.07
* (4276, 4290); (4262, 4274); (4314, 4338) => 0.9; 7.54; 9.81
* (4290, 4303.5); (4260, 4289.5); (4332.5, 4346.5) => 1.3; 7.58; 10.8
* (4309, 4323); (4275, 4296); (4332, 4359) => 0.7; 7.67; 11.1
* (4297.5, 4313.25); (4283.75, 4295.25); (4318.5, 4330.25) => 1.0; 7.62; 9.82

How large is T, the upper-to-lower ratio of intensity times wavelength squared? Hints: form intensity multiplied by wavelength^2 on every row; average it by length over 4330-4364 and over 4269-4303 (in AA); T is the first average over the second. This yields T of 1.5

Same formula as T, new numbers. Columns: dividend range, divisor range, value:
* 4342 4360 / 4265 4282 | 1.57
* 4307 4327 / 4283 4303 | 1.19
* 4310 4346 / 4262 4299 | 1.33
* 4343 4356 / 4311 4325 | 1.27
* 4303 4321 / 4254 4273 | 1.14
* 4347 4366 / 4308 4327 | 1.29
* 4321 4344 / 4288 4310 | 1.33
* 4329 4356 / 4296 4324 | 1.31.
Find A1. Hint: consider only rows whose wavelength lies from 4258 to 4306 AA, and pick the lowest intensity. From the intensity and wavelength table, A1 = 7.351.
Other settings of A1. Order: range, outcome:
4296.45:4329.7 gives 7.726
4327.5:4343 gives 9.91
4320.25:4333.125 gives 9.805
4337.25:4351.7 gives 10.62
